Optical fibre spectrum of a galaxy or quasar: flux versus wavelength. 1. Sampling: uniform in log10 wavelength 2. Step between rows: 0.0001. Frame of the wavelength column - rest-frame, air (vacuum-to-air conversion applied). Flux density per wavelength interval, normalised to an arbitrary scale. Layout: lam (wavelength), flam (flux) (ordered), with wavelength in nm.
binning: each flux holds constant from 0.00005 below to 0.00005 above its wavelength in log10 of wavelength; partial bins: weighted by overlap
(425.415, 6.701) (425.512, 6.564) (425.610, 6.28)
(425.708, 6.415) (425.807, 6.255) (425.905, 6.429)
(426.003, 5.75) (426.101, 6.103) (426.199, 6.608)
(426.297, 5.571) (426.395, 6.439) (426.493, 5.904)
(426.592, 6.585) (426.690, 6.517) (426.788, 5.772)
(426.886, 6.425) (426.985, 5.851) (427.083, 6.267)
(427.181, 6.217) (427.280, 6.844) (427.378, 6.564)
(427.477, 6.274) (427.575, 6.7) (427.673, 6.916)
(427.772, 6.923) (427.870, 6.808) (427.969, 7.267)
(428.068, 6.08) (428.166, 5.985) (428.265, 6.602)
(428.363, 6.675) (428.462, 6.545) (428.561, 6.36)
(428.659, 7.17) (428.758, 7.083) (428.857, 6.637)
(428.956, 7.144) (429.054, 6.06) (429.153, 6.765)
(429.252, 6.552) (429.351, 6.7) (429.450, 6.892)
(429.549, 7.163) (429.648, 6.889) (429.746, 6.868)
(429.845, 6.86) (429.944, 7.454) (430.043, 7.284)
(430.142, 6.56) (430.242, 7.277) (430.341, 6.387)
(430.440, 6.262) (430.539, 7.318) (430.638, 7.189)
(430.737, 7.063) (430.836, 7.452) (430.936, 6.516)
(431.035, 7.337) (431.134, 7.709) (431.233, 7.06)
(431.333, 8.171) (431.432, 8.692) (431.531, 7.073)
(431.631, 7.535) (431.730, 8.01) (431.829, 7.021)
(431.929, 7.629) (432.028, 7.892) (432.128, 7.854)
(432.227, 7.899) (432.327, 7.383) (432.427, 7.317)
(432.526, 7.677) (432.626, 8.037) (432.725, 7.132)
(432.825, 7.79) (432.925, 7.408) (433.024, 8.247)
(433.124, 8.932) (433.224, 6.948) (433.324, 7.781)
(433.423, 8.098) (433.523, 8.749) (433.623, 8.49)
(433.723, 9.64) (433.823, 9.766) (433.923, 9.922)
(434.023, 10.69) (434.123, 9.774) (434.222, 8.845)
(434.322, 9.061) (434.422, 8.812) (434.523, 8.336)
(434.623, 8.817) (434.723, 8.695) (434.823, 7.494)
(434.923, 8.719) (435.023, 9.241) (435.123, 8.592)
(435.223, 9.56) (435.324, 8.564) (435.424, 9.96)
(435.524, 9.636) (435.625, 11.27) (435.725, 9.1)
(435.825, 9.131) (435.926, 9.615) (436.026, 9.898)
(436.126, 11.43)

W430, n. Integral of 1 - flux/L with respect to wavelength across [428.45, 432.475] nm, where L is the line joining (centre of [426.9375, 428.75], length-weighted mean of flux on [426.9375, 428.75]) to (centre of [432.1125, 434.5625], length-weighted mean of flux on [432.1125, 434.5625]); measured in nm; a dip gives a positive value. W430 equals 0.164 nm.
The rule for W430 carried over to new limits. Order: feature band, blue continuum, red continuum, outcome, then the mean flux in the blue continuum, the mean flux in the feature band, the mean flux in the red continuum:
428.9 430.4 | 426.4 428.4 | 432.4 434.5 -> 0.08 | 6.46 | 6.85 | 8.54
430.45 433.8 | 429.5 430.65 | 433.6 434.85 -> 0.13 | 6.95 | 7.73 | 9.14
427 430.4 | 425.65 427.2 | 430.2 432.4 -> 0.02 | 6.19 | 6.72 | 7.4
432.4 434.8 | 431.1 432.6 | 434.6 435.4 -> -0.08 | 7.67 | 8.54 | 8.75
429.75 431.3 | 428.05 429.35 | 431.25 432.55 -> 0.04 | 6.61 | 7.05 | 7.69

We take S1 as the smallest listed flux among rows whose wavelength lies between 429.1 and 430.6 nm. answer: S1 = 6.262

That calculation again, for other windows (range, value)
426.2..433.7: 5.571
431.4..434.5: 6.948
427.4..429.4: 5.985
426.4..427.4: 5.772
